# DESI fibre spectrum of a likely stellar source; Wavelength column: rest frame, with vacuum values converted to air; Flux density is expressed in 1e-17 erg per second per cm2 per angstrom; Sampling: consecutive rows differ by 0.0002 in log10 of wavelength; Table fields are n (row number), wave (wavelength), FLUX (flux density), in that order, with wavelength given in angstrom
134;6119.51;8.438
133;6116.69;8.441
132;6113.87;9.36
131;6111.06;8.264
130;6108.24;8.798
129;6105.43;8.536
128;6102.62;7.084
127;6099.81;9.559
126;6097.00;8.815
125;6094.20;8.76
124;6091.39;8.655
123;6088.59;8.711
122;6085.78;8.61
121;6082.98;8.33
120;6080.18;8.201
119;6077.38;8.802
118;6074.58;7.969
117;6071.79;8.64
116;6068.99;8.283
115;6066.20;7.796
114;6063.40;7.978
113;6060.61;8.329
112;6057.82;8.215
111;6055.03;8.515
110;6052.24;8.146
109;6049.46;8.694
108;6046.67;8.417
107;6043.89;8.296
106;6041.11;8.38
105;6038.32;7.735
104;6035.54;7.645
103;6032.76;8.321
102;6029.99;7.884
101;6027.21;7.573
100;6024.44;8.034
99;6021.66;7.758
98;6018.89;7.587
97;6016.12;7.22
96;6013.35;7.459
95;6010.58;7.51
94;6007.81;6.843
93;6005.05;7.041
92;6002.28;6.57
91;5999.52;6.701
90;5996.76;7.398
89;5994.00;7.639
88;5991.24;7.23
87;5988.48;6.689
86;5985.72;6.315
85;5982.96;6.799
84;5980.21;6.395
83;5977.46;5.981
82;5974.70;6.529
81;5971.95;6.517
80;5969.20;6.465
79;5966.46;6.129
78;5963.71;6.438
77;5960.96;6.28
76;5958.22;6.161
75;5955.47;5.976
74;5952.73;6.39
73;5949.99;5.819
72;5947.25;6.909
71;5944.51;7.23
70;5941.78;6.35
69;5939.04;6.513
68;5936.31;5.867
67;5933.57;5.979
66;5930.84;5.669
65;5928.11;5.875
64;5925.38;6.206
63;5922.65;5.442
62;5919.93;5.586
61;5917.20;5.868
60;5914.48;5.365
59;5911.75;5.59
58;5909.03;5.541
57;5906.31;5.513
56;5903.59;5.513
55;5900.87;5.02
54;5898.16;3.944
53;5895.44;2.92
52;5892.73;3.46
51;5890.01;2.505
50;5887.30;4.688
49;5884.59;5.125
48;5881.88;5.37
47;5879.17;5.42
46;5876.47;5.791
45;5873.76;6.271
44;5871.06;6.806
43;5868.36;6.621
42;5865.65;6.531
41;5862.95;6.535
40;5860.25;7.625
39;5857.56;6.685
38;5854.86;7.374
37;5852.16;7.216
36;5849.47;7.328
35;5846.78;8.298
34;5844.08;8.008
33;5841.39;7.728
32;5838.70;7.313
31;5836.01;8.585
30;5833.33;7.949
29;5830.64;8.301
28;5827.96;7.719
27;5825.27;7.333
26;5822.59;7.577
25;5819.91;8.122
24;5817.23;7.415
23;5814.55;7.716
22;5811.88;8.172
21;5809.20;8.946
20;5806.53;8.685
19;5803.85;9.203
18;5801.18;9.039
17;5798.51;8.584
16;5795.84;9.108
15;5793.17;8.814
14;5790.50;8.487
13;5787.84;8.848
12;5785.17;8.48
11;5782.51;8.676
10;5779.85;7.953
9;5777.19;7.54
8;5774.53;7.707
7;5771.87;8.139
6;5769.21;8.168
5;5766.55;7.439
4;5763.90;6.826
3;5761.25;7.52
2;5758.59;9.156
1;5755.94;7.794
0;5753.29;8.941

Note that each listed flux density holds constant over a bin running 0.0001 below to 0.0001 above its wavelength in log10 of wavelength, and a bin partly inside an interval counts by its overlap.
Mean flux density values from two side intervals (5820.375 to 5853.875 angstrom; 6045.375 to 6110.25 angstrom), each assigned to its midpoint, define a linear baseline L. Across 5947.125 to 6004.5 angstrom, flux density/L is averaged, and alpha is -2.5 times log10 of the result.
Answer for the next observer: 0.24 mag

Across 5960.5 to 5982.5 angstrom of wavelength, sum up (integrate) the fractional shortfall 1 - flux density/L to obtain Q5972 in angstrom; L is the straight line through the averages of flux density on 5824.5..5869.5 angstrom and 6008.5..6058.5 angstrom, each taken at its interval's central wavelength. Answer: 4.04 angstrom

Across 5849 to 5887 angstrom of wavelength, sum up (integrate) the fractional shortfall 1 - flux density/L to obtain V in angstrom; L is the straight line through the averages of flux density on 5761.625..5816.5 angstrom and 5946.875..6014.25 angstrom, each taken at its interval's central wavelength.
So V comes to 6.1 angstrom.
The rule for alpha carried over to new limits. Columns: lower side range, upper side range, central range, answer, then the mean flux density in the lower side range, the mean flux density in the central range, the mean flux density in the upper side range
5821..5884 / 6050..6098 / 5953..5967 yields 0.24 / 7.12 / 6.21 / 8.4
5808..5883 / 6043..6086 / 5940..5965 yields 0.22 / 7.31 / 6.4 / 8.32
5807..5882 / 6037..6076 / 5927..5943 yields 0.27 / 7.36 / 6.04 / 8.24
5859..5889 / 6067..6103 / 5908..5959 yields 0.12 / 6.02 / 6.02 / 8.52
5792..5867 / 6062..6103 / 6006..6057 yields 0.06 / 7.92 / 7.89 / 8.45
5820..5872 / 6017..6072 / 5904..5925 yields 0.35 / 7.47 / 5.59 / 8.09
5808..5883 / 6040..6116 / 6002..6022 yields 0.12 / 7.31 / 7.26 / 8.45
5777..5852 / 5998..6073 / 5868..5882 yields 0.31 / 8.21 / 6.07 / 7.83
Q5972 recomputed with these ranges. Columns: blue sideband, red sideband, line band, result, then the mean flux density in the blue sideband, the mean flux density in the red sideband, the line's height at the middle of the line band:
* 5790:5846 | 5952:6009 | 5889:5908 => 8.27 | 8.22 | 6.6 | 7.42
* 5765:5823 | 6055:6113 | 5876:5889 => 4.95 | 8.32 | 8.43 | 8.35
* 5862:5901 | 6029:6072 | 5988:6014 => 0.64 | 5.12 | 8.2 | 7.29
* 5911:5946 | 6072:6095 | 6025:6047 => -0.80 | 5.97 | 8.51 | 7.73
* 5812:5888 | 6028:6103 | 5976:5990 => 2.52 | 7.09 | 8.34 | 7.86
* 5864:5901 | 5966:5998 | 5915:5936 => -0.13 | 5.04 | 6.69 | 5.75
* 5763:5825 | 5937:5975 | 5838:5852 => -0.09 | 8.24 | 6.4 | 7.66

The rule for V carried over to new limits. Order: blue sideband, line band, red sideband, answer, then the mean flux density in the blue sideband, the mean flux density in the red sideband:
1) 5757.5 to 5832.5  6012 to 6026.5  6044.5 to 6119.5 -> 1.4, 8.2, 8.46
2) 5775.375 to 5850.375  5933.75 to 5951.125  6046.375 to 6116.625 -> 4.0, 8.21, 8.46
